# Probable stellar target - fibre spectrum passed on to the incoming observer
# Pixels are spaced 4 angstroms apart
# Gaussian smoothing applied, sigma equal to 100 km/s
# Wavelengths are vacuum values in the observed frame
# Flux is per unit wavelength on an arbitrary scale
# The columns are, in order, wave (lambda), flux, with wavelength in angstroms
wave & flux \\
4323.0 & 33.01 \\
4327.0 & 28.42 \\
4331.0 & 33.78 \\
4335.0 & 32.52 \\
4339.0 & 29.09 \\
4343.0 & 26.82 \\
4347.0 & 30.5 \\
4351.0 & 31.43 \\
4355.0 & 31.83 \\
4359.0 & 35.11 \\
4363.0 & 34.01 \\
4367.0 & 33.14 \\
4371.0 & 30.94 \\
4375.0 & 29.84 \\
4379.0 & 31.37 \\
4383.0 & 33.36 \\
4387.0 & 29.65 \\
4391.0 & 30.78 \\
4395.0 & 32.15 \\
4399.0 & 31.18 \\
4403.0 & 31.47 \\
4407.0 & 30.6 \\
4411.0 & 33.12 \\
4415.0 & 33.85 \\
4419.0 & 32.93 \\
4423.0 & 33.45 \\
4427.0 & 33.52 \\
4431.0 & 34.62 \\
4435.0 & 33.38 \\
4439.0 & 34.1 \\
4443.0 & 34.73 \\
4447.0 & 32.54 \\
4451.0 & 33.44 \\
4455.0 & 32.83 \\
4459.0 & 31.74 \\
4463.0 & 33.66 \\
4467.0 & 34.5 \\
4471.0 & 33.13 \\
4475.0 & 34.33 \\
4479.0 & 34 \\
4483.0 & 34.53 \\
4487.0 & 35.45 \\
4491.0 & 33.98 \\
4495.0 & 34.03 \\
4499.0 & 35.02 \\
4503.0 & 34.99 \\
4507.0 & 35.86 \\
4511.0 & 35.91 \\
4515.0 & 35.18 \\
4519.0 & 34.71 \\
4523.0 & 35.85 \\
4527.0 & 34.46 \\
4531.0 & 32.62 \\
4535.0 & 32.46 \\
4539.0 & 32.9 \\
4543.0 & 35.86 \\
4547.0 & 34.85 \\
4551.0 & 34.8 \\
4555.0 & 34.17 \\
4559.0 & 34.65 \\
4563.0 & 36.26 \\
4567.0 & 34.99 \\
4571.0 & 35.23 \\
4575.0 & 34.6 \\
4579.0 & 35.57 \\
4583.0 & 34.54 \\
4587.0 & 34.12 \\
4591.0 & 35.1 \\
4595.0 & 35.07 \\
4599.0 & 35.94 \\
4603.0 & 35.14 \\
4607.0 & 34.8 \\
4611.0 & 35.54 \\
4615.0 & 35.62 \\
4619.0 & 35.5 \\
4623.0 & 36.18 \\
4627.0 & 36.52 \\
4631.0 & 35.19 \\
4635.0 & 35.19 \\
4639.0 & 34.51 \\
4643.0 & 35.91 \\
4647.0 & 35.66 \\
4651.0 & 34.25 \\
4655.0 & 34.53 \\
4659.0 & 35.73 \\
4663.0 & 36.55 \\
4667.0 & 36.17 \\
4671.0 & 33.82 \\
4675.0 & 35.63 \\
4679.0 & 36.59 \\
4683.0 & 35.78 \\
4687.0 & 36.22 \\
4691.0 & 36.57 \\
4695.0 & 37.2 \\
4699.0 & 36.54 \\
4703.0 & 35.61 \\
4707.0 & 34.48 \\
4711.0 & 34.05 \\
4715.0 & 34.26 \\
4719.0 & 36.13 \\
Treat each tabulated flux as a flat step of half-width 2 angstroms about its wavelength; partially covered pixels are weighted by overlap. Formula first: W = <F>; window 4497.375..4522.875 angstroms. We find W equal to 35.3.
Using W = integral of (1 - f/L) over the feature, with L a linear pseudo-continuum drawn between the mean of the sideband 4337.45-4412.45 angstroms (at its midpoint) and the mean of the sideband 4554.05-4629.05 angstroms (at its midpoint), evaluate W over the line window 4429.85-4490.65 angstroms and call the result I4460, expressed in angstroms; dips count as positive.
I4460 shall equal -1.6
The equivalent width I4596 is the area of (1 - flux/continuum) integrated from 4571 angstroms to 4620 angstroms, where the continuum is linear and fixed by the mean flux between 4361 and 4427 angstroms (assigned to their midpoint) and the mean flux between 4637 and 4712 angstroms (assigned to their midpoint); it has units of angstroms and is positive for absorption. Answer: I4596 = -0.8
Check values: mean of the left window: 32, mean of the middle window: 35.1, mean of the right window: 35.6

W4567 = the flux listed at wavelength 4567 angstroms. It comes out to 34.99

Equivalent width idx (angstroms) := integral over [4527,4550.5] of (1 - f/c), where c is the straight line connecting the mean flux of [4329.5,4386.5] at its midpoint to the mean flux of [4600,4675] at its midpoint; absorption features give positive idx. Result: 0.1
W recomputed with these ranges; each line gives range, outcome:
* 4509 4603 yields 34.8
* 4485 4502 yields 34.6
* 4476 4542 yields 34.5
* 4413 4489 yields 33.7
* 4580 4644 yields 35.3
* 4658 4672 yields 35.7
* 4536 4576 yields 34.8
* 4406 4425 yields 32.9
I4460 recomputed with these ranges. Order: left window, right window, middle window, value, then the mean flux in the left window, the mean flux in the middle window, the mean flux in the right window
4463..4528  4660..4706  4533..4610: 1.0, 34.7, 34.8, 36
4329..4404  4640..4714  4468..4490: -0.9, 31.5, 34.3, 35.6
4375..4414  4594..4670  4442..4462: -0.3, 31.5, 33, 35.5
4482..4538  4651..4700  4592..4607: 0.0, 34.6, 35.3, 35.9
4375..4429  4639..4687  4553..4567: -0.4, 32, 35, 35.5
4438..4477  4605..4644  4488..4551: -0.7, 33.5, 34.6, 35.5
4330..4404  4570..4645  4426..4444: -0.8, 31.5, 34.1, 35.3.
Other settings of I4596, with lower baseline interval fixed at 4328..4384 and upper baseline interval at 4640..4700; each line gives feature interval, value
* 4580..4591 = 0.0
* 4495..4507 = -0.5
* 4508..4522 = -0.7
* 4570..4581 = -0.2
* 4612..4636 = -0.4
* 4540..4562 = -0.4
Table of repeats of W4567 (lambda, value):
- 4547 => 34.85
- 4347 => 30.5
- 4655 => 34.53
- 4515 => 35.18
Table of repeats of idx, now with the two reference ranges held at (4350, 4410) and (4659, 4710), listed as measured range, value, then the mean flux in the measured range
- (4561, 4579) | -0.5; 35.3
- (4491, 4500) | -0.3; 34.3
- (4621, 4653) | -0.2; 35.4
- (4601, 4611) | -0.1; 35.1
